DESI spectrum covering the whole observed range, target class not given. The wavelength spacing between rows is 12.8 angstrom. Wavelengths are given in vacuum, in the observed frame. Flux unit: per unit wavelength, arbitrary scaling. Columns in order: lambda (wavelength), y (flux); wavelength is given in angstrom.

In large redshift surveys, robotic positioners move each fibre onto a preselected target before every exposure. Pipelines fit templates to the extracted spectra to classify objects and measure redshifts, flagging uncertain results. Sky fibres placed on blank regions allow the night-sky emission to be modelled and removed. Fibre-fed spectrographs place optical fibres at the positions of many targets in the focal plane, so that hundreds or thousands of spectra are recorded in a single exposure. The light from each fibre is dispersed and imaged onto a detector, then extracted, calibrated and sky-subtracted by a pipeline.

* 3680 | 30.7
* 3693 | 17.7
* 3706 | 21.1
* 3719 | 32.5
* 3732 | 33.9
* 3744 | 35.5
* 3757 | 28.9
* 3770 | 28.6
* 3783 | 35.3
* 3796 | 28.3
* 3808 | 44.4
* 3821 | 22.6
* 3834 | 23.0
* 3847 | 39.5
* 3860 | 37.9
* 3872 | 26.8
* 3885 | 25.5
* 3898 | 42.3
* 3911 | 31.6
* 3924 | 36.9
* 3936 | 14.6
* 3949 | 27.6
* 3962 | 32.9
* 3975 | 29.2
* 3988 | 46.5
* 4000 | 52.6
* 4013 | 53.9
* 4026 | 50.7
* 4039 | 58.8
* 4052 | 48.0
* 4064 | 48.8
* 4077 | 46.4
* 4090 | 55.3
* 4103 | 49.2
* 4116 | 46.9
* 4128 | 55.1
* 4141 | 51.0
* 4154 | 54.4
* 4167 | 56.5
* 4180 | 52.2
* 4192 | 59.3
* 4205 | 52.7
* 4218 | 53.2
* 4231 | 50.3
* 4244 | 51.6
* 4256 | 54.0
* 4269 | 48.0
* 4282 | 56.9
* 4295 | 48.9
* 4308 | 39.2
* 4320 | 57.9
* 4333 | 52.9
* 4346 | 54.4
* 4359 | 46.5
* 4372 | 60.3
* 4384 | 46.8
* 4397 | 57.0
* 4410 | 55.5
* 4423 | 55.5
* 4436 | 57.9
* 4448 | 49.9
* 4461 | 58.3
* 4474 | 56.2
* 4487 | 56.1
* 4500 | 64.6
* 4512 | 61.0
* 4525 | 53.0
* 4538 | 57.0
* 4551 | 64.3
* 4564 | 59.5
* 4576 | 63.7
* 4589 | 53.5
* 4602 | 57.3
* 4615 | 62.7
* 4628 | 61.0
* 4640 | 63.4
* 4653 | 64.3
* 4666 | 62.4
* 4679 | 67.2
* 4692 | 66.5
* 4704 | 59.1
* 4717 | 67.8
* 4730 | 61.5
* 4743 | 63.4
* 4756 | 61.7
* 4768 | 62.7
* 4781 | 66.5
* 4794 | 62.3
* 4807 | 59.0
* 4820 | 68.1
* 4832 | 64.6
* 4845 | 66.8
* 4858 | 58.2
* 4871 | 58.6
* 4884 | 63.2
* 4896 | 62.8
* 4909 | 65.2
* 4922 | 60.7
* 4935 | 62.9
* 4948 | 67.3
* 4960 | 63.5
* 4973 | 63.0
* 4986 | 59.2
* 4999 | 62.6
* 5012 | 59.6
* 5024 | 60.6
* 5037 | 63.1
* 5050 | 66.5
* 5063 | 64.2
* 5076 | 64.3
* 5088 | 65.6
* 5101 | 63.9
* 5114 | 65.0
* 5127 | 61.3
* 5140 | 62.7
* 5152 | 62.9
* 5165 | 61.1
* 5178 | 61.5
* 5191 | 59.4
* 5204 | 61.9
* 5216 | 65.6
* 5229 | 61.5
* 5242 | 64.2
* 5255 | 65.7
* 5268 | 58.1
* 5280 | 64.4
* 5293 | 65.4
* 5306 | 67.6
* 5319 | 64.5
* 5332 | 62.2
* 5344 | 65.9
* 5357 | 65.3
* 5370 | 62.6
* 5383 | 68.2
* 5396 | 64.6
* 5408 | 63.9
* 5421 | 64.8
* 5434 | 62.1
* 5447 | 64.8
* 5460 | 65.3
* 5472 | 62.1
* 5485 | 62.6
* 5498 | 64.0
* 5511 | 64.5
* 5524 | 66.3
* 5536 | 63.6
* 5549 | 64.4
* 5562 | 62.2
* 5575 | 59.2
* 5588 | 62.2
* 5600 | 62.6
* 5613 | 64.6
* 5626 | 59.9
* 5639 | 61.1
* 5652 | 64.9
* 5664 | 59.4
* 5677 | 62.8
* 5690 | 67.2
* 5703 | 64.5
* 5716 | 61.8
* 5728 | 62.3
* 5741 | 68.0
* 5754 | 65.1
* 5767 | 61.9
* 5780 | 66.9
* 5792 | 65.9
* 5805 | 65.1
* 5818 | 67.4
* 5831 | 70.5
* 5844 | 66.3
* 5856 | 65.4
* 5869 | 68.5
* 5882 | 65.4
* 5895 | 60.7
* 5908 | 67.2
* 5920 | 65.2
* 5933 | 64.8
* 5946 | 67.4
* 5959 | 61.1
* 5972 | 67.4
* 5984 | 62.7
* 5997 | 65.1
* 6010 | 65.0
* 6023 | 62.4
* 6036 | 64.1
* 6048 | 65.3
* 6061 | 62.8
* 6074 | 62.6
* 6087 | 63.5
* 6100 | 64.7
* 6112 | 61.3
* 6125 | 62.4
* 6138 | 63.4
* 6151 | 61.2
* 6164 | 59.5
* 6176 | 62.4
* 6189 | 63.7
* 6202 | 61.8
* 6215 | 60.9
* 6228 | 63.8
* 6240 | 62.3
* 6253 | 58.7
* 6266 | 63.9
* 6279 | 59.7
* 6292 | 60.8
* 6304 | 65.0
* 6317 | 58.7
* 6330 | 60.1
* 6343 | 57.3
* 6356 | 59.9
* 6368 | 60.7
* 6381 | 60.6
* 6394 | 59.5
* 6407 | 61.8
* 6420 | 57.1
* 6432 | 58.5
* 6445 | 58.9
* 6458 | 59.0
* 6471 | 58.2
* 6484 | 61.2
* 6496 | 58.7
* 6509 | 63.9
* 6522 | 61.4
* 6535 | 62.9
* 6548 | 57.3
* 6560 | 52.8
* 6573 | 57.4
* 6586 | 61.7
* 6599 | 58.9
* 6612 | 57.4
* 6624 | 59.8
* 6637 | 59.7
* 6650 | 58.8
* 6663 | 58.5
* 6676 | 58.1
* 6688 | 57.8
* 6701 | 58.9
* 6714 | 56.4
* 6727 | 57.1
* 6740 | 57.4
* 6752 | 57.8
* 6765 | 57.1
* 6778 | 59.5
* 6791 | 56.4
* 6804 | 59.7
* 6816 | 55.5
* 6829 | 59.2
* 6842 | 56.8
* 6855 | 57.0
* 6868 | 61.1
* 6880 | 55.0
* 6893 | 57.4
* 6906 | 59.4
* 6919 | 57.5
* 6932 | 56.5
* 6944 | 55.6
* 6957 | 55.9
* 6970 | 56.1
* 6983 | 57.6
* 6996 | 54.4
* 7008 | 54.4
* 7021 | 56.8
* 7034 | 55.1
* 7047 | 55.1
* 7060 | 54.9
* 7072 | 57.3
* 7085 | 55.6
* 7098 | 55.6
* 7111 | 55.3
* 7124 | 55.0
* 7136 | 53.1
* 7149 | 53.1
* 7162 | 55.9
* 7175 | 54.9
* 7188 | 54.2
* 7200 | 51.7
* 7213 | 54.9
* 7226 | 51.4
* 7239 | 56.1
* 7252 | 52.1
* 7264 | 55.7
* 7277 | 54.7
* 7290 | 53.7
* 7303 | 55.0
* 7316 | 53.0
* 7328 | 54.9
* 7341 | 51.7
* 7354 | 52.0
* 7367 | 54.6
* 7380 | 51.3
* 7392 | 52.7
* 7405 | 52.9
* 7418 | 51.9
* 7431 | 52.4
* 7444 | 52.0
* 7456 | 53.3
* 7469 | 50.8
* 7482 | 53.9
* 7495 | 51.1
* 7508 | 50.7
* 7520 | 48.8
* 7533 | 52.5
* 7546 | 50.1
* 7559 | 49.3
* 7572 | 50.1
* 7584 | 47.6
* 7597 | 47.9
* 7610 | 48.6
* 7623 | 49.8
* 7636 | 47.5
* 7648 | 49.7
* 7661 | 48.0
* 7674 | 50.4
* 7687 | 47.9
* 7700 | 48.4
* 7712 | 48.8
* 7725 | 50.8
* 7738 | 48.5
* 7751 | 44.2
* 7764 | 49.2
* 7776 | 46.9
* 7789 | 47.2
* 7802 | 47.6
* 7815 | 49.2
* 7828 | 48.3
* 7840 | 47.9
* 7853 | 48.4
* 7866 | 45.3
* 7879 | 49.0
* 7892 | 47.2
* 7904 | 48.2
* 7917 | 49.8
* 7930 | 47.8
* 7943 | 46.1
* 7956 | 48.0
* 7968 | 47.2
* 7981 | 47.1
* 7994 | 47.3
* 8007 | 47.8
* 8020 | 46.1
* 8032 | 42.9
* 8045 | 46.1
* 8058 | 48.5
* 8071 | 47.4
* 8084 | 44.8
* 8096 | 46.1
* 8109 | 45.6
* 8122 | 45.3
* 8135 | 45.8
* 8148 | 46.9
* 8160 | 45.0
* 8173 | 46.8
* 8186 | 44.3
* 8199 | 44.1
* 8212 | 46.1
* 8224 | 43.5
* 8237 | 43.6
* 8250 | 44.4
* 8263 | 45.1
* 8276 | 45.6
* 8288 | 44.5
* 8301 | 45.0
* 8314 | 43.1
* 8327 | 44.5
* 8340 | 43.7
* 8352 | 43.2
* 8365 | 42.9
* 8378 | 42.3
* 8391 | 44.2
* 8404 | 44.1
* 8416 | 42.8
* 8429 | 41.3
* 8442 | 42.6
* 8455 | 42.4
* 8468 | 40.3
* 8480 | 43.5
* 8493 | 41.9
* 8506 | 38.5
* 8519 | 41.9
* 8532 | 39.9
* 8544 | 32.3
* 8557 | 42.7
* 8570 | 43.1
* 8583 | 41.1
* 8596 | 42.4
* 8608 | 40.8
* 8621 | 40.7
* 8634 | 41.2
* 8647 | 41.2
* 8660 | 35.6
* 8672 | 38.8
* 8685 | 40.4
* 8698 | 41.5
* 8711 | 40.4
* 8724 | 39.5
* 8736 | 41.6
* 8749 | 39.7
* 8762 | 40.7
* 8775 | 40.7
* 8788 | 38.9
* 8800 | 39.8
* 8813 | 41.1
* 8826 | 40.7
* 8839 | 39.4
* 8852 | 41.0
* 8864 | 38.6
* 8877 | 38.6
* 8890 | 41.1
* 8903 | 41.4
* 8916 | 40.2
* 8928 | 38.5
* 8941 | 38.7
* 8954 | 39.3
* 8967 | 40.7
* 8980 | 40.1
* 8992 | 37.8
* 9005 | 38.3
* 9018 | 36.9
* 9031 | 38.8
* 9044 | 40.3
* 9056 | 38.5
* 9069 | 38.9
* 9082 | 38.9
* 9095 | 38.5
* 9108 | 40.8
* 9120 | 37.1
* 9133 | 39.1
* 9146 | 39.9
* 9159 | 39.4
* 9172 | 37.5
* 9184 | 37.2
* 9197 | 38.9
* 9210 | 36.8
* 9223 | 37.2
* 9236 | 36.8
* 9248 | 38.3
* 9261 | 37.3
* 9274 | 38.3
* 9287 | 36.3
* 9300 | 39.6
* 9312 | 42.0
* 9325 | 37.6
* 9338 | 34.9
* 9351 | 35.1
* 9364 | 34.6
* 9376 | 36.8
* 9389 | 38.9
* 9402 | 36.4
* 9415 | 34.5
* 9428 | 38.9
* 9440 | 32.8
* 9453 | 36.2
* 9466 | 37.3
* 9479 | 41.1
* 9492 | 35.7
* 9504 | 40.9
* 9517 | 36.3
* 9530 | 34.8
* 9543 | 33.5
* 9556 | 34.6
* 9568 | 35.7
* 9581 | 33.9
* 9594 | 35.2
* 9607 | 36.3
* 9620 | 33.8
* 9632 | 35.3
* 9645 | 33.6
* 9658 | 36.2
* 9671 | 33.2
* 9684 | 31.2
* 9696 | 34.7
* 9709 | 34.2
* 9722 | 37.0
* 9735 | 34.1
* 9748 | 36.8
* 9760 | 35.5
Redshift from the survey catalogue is 0.000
